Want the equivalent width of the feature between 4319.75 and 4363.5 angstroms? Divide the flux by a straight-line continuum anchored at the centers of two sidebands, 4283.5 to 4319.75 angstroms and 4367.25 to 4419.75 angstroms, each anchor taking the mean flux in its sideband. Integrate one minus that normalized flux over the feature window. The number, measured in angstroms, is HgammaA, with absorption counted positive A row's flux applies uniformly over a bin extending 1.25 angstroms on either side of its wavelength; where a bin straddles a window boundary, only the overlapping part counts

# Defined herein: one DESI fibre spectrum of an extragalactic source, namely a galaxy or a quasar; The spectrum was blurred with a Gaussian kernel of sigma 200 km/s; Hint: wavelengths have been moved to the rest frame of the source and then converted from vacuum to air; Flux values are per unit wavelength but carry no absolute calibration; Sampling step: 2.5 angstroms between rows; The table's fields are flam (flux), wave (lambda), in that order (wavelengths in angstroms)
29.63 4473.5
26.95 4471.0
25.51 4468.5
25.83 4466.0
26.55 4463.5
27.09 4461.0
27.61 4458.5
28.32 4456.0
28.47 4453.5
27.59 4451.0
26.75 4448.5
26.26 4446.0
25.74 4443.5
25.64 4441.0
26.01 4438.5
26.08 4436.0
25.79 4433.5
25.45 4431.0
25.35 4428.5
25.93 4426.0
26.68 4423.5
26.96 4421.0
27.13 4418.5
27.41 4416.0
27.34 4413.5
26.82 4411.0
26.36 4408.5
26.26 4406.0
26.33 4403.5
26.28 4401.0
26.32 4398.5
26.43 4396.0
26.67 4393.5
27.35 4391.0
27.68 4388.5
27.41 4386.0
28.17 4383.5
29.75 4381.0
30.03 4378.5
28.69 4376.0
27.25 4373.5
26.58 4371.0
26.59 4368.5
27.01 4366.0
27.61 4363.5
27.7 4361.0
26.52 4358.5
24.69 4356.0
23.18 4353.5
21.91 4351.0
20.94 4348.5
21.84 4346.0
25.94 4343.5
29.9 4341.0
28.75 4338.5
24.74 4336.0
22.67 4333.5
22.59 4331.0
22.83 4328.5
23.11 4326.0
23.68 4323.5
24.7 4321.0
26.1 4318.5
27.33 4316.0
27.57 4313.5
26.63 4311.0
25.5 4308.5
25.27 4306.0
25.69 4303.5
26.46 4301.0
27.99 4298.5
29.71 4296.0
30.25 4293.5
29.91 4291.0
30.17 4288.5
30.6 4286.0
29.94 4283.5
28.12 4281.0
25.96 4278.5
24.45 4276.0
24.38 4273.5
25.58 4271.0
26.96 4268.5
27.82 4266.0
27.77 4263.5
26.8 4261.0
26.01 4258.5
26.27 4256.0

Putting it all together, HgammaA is 4.9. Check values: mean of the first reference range 27.9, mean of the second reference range 27.3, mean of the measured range 24.5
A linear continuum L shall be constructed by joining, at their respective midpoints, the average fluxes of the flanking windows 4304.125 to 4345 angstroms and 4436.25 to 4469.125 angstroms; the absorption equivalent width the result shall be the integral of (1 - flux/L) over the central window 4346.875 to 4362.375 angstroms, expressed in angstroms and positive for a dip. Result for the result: 1.0 angstroms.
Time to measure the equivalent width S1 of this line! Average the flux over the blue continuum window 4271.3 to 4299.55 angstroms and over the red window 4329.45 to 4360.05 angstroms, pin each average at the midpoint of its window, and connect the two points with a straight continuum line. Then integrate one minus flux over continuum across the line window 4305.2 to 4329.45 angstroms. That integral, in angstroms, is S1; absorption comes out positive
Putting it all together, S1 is 0.86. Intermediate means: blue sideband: 28.2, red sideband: 24.5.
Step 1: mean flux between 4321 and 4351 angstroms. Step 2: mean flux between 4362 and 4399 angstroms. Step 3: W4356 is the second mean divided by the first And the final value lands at 1.1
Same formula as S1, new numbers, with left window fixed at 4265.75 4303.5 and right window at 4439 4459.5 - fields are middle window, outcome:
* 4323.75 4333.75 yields 1.7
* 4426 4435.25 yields 0.5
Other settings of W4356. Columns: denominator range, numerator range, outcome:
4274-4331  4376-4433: 1.01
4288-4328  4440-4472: 1.00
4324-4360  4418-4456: 1.09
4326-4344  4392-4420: 1.06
